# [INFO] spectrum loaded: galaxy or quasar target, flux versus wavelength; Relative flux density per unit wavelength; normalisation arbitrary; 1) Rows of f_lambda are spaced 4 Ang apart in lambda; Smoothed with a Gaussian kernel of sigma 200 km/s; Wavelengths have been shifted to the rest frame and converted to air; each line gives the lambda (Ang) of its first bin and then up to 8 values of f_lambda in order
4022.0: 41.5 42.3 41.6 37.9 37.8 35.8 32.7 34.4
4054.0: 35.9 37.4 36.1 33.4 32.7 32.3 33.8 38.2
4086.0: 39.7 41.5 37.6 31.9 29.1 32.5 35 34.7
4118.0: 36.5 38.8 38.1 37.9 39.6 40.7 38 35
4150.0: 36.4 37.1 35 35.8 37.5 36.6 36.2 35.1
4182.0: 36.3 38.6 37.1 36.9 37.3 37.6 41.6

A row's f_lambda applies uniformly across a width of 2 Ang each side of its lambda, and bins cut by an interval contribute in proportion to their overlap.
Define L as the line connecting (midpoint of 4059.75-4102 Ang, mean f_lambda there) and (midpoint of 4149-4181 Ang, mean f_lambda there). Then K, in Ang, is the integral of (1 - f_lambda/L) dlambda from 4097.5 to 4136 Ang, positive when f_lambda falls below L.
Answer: 0.2 Ang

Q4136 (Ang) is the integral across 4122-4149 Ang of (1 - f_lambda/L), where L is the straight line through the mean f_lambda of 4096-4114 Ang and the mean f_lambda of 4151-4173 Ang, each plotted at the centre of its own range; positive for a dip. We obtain -2.87 Ang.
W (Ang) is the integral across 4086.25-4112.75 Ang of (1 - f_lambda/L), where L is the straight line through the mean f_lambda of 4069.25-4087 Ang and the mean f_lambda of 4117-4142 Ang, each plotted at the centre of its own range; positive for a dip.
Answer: 1.2 Ang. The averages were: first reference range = 35.3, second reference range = 38.6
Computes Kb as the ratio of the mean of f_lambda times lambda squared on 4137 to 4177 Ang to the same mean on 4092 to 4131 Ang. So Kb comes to 1.07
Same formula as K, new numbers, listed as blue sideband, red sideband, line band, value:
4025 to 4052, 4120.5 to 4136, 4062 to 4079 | 2.0 Ang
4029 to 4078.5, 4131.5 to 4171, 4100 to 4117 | 1.6 Ang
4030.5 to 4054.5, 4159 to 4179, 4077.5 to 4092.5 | -1.1 Ang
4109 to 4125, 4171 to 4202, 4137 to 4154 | -0.3 Ang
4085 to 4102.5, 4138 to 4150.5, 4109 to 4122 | 0.3 Ang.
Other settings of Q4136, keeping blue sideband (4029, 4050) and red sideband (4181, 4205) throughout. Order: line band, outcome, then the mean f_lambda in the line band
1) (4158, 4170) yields 0.3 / 36.4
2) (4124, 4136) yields -0.4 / 38.5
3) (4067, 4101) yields 1.1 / 35.7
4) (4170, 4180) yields 0.4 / 35.8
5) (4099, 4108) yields 1.5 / 30.9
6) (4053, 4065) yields 0.2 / 36.3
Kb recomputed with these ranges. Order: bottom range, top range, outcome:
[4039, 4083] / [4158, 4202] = 1.12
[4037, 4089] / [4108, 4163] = 1.08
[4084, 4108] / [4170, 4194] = 1.08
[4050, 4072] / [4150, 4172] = 1.09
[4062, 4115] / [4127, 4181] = 1.10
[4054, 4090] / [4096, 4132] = 1.00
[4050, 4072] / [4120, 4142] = 1.15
